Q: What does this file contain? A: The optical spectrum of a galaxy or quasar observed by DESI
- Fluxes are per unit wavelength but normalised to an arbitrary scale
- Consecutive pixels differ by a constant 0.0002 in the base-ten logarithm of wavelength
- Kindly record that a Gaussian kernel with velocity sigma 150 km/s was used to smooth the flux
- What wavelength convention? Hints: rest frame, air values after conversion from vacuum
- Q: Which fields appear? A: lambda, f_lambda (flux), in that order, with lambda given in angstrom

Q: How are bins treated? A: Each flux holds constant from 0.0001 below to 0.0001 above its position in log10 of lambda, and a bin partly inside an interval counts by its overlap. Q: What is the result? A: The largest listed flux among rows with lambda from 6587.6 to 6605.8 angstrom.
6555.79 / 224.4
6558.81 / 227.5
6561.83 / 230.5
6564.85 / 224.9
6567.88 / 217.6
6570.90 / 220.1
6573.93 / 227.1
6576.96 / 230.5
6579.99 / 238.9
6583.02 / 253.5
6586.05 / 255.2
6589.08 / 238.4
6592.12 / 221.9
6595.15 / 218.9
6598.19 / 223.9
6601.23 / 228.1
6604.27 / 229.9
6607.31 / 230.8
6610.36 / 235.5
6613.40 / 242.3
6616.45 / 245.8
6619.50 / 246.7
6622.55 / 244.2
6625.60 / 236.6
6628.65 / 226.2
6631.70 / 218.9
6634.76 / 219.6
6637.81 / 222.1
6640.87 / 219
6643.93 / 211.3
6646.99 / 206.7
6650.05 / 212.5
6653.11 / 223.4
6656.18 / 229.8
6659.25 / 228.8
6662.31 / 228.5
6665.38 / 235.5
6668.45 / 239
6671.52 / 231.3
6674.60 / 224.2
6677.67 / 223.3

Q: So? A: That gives 238.4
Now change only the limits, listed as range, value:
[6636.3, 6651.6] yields 222.1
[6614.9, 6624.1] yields 246.7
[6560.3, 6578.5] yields 230.5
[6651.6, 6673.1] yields 239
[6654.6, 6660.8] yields 229.8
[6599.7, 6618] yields 245.8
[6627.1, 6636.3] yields 226.2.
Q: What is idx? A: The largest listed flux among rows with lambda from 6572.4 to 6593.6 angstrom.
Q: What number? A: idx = 255.2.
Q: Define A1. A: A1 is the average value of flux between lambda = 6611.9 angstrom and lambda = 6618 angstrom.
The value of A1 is 244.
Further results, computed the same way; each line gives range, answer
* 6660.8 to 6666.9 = 232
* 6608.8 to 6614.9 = 239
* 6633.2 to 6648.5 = 216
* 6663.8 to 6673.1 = 235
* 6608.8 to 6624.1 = 243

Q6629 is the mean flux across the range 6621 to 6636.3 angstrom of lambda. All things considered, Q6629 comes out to 229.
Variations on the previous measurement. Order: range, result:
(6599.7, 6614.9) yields 233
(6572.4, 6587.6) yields 241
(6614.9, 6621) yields 246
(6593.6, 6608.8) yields 226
